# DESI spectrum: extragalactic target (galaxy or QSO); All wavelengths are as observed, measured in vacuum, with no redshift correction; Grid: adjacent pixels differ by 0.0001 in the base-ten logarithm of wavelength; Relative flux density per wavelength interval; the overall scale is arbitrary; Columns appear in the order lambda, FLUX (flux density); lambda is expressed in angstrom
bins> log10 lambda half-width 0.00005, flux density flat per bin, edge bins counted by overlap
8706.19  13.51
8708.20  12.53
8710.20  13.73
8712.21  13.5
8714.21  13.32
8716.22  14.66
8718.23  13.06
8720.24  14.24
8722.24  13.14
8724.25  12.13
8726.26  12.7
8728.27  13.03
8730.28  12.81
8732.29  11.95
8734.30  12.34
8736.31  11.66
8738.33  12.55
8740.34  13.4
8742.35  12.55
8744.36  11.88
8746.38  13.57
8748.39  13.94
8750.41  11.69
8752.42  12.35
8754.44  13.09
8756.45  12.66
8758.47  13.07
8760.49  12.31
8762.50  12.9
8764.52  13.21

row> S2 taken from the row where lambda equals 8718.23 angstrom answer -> 13.06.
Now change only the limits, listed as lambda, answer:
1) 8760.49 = 12.31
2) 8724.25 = 12.13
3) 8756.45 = 12.66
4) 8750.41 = 11.69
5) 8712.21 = 13.5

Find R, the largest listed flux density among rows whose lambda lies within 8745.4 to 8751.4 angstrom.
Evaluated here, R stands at 13.94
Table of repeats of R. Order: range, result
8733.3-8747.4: 13.57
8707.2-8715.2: 13.73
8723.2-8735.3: 13.03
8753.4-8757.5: 13.09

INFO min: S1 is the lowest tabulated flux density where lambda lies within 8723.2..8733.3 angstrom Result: 11.95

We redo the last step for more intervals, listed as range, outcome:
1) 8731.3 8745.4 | 11.66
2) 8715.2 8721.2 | 13.06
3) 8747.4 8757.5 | 11.69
